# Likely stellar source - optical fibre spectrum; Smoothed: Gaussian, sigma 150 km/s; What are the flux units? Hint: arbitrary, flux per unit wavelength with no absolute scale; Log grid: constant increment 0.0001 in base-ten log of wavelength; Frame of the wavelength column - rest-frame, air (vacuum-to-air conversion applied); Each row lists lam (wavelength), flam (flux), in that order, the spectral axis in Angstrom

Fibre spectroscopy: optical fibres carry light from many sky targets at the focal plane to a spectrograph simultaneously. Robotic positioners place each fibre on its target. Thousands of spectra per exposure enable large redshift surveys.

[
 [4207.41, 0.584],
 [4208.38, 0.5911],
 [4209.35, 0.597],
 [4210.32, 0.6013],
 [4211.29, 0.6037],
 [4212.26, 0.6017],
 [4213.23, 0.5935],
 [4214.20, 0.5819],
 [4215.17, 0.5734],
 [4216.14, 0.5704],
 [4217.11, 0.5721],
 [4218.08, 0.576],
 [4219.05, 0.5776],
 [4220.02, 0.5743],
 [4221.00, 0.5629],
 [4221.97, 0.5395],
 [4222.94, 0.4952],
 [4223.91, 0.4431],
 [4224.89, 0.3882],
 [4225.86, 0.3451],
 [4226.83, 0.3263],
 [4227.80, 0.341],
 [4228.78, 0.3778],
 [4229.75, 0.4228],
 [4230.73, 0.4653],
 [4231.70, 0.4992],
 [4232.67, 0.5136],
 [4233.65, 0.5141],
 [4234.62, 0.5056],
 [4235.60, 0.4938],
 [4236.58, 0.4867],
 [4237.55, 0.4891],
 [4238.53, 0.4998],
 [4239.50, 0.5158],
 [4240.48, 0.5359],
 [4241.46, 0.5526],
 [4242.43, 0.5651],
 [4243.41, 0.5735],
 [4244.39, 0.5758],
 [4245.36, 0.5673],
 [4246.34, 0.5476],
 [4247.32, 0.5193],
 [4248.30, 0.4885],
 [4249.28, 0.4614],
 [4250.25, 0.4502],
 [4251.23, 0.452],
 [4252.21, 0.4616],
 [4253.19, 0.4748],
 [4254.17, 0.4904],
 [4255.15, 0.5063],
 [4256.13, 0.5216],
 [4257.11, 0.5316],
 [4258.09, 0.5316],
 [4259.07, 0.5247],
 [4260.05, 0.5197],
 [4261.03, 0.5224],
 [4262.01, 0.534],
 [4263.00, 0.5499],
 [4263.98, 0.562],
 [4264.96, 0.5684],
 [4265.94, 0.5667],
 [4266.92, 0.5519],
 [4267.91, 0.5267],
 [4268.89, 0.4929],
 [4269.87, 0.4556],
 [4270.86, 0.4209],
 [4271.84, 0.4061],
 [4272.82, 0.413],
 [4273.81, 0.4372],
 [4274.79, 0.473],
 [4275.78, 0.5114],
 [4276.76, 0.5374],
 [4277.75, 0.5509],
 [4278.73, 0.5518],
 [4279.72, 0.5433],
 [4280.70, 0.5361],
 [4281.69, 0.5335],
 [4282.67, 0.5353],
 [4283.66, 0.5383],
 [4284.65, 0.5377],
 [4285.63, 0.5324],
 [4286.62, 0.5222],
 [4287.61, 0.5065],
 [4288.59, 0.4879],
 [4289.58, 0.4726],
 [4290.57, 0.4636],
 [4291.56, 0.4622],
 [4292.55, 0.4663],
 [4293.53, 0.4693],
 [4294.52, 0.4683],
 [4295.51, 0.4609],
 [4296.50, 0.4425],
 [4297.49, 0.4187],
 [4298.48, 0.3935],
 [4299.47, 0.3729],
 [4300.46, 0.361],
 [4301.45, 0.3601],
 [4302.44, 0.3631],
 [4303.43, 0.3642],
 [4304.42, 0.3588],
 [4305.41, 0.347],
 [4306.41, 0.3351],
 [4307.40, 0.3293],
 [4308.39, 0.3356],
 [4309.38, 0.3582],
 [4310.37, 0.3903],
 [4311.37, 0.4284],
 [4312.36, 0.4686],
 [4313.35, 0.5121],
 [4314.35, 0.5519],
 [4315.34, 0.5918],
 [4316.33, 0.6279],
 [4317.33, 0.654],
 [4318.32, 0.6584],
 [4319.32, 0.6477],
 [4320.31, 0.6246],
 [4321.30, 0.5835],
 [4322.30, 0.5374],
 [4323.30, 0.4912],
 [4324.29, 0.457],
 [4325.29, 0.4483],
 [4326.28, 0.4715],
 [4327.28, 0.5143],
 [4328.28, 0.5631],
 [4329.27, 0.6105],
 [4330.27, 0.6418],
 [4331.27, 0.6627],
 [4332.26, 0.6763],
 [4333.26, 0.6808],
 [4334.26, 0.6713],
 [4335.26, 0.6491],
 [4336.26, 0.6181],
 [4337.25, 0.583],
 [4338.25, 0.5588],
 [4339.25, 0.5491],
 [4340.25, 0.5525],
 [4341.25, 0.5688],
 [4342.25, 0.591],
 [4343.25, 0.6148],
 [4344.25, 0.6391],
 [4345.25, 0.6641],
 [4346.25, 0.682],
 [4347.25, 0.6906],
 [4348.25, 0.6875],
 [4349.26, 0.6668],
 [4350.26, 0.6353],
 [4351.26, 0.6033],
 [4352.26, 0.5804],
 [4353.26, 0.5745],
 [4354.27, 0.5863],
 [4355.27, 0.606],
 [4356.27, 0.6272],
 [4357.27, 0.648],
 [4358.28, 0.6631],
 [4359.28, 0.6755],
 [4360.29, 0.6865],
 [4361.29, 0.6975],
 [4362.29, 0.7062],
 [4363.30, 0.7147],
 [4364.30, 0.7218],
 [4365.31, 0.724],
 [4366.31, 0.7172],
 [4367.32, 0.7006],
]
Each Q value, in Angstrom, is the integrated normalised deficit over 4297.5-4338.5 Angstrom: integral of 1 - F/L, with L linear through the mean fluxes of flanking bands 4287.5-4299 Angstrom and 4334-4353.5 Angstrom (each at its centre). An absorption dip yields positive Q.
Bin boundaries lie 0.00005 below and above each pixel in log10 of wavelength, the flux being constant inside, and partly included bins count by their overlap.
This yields 2.6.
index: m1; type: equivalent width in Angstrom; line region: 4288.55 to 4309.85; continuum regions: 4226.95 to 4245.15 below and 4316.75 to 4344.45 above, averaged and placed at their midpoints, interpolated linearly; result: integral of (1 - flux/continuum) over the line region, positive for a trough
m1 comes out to 5.9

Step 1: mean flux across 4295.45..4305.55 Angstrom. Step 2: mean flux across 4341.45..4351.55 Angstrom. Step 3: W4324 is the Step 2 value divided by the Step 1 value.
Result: 1.68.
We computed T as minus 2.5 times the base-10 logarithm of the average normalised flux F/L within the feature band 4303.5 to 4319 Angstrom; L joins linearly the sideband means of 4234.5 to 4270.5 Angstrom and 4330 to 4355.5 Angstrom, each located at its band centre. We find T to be 0.26 mag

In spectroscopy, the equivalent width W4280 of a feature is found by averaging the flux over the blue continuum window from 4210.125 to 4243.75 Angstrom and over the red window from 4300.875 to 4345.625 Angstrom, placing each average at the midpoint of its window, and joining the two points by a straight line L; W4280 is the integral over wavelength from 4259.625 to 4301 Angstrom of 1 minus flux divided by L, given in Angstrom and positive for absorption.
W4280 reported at 2.3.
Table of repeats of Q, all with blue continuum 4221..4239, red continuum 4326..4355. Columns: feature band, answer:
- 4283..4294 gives 0.9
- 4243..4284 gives -0.7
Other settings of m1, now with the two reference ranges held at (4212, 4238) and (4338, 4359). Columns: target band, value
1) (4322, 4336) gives 0.5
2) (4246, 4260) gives 0.7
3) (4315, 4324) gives -0.1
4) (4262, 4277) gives 1.2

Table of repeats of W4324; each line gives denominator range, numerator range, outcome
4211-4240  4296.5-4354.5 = 1.07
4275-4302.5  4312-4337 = 1.22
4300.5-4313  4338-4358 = 1.66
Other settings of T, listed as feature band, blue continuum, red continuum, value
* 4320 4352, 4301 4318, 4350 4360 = -0.11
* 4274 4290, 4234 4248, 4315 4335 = 0.08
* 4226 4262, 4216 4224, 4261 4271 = 0.09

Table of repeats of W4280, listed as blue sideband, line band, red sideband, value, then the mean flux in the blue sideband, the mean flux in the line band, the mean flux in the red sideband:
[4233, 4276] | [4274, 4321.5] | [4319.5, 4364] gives 6.84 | 0.508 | 0.479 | 0.614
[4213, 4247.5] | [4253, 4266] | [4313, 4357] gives 0.11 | 0.507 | 0.529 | 0.601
